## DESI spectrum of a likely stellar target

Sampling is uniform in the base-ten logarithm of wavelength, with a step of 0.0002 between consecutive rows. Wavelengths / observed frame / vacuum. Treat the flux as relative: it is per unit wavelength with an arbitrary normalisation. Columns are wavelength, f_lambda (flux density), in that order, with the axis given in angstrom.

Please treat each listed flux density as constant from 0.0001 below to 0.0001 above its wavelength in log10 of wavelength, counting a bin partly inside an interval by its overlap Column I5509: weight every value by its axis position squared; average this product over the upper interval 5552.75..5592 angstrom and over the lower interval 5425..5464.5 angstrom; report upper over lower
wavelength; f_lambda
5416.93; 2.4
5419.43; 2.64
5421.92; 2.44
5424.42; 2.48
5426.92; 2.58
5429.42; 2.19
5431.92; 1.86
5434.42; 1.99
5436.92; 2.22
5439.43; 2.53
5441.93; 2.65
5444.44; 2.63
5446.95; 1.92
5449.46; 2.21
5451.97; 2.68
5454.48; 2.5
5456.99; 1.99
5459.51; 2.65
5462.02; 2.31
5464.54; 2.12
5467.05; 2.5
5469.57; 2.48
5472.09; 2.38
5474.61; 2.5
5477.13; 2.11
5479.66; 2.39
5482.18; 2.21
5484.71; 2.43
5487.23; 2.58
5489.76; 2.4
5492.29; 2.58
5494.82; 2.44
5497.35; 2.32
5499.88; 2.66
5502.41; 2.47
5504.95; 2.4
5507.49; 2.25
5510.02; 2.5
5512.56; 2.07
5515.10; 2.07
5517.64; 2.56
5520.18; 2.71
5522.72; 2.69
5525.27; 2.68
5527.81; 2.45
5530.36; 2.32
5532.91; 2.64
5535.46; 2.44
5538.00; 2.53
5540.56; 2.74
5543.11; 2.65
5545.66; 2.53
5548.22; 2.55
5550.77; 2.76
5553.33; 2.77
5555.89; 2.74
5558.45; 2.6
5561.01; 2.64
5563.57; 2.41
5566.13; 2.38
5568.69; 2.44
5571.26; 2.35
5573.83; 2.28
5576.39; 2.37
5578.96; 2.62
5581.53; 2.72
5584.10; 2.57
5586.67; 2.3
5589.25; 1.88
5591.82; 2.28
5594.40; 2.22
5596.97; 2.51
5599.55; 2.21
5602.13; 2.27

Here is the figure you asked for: 1.1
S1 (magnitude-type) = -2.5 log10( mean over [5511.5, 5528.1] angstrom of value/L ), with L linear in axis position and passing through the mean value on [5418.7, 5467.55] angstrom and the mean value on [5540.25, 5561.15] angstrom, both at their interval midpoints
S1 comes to 0.05 mag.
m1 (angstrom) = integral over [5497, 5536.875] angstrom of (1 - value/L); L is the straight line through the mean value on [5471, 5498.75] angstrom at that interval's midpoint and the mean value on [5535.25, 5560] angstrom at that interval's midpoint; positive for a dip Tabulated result 1.0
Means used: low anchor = 2.4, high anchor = 2.64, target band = 2.46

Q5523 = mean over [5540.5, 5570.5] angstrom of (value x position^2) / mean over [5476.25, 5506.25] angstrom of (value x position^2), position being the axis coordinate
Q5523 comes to 1.1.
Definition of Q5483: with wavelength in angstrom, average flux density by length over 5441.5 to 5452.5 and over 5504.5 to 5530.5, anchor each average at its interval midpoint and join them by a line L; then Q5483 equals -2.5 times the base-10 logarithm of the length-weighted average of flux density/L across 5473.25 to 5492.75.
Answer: 0.01 mag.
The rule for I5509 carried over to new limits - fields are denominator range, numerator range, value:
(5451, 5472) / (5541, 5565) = 1.13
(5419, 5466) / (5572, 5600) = 1.06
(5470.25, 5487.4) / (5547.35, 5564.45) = 1.15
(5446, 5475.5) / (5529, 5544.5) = 1.11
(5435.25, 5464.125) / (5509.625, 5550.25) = 1.09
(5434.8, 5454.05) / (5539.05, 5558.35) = 1.16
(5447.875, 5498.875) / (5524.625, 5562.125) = 1.12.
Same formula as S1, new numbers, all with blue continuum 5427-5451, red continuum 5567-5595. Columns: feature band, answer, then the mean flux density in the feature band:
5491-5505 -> -0.08 mag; 2.48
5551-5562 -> -0.15 mag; 2.69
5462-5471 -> -0.03 mag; 2.36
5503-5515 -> 0.01 mag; 2.29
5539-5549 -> -0.12 mag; 2.62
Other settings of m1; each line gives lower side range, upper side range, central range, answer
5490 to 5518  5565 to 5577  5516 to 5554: -3.5 angstrom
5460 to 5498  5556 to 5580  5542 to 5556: -1.2 angstrom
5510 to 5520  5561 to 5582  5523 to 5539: -1.1 angstrom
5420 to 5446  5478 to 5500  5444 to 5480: 0.7 angstrom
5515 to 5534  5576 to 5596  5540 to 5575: -1.5 angstrom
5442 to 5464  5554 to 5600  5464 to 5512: -0.4 angstrom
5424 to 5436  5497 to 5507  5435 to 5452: -0.9 angstrom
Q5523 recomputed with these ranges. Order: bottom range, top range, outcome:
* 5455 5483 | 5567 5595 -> 1.06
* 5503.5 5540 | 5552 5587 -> 1.04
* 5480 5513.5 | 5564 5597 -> 1.01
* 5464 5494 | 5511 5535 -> 1.04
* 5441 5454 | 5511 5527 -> 1.05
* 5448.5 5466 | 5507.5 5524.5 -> 1.05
